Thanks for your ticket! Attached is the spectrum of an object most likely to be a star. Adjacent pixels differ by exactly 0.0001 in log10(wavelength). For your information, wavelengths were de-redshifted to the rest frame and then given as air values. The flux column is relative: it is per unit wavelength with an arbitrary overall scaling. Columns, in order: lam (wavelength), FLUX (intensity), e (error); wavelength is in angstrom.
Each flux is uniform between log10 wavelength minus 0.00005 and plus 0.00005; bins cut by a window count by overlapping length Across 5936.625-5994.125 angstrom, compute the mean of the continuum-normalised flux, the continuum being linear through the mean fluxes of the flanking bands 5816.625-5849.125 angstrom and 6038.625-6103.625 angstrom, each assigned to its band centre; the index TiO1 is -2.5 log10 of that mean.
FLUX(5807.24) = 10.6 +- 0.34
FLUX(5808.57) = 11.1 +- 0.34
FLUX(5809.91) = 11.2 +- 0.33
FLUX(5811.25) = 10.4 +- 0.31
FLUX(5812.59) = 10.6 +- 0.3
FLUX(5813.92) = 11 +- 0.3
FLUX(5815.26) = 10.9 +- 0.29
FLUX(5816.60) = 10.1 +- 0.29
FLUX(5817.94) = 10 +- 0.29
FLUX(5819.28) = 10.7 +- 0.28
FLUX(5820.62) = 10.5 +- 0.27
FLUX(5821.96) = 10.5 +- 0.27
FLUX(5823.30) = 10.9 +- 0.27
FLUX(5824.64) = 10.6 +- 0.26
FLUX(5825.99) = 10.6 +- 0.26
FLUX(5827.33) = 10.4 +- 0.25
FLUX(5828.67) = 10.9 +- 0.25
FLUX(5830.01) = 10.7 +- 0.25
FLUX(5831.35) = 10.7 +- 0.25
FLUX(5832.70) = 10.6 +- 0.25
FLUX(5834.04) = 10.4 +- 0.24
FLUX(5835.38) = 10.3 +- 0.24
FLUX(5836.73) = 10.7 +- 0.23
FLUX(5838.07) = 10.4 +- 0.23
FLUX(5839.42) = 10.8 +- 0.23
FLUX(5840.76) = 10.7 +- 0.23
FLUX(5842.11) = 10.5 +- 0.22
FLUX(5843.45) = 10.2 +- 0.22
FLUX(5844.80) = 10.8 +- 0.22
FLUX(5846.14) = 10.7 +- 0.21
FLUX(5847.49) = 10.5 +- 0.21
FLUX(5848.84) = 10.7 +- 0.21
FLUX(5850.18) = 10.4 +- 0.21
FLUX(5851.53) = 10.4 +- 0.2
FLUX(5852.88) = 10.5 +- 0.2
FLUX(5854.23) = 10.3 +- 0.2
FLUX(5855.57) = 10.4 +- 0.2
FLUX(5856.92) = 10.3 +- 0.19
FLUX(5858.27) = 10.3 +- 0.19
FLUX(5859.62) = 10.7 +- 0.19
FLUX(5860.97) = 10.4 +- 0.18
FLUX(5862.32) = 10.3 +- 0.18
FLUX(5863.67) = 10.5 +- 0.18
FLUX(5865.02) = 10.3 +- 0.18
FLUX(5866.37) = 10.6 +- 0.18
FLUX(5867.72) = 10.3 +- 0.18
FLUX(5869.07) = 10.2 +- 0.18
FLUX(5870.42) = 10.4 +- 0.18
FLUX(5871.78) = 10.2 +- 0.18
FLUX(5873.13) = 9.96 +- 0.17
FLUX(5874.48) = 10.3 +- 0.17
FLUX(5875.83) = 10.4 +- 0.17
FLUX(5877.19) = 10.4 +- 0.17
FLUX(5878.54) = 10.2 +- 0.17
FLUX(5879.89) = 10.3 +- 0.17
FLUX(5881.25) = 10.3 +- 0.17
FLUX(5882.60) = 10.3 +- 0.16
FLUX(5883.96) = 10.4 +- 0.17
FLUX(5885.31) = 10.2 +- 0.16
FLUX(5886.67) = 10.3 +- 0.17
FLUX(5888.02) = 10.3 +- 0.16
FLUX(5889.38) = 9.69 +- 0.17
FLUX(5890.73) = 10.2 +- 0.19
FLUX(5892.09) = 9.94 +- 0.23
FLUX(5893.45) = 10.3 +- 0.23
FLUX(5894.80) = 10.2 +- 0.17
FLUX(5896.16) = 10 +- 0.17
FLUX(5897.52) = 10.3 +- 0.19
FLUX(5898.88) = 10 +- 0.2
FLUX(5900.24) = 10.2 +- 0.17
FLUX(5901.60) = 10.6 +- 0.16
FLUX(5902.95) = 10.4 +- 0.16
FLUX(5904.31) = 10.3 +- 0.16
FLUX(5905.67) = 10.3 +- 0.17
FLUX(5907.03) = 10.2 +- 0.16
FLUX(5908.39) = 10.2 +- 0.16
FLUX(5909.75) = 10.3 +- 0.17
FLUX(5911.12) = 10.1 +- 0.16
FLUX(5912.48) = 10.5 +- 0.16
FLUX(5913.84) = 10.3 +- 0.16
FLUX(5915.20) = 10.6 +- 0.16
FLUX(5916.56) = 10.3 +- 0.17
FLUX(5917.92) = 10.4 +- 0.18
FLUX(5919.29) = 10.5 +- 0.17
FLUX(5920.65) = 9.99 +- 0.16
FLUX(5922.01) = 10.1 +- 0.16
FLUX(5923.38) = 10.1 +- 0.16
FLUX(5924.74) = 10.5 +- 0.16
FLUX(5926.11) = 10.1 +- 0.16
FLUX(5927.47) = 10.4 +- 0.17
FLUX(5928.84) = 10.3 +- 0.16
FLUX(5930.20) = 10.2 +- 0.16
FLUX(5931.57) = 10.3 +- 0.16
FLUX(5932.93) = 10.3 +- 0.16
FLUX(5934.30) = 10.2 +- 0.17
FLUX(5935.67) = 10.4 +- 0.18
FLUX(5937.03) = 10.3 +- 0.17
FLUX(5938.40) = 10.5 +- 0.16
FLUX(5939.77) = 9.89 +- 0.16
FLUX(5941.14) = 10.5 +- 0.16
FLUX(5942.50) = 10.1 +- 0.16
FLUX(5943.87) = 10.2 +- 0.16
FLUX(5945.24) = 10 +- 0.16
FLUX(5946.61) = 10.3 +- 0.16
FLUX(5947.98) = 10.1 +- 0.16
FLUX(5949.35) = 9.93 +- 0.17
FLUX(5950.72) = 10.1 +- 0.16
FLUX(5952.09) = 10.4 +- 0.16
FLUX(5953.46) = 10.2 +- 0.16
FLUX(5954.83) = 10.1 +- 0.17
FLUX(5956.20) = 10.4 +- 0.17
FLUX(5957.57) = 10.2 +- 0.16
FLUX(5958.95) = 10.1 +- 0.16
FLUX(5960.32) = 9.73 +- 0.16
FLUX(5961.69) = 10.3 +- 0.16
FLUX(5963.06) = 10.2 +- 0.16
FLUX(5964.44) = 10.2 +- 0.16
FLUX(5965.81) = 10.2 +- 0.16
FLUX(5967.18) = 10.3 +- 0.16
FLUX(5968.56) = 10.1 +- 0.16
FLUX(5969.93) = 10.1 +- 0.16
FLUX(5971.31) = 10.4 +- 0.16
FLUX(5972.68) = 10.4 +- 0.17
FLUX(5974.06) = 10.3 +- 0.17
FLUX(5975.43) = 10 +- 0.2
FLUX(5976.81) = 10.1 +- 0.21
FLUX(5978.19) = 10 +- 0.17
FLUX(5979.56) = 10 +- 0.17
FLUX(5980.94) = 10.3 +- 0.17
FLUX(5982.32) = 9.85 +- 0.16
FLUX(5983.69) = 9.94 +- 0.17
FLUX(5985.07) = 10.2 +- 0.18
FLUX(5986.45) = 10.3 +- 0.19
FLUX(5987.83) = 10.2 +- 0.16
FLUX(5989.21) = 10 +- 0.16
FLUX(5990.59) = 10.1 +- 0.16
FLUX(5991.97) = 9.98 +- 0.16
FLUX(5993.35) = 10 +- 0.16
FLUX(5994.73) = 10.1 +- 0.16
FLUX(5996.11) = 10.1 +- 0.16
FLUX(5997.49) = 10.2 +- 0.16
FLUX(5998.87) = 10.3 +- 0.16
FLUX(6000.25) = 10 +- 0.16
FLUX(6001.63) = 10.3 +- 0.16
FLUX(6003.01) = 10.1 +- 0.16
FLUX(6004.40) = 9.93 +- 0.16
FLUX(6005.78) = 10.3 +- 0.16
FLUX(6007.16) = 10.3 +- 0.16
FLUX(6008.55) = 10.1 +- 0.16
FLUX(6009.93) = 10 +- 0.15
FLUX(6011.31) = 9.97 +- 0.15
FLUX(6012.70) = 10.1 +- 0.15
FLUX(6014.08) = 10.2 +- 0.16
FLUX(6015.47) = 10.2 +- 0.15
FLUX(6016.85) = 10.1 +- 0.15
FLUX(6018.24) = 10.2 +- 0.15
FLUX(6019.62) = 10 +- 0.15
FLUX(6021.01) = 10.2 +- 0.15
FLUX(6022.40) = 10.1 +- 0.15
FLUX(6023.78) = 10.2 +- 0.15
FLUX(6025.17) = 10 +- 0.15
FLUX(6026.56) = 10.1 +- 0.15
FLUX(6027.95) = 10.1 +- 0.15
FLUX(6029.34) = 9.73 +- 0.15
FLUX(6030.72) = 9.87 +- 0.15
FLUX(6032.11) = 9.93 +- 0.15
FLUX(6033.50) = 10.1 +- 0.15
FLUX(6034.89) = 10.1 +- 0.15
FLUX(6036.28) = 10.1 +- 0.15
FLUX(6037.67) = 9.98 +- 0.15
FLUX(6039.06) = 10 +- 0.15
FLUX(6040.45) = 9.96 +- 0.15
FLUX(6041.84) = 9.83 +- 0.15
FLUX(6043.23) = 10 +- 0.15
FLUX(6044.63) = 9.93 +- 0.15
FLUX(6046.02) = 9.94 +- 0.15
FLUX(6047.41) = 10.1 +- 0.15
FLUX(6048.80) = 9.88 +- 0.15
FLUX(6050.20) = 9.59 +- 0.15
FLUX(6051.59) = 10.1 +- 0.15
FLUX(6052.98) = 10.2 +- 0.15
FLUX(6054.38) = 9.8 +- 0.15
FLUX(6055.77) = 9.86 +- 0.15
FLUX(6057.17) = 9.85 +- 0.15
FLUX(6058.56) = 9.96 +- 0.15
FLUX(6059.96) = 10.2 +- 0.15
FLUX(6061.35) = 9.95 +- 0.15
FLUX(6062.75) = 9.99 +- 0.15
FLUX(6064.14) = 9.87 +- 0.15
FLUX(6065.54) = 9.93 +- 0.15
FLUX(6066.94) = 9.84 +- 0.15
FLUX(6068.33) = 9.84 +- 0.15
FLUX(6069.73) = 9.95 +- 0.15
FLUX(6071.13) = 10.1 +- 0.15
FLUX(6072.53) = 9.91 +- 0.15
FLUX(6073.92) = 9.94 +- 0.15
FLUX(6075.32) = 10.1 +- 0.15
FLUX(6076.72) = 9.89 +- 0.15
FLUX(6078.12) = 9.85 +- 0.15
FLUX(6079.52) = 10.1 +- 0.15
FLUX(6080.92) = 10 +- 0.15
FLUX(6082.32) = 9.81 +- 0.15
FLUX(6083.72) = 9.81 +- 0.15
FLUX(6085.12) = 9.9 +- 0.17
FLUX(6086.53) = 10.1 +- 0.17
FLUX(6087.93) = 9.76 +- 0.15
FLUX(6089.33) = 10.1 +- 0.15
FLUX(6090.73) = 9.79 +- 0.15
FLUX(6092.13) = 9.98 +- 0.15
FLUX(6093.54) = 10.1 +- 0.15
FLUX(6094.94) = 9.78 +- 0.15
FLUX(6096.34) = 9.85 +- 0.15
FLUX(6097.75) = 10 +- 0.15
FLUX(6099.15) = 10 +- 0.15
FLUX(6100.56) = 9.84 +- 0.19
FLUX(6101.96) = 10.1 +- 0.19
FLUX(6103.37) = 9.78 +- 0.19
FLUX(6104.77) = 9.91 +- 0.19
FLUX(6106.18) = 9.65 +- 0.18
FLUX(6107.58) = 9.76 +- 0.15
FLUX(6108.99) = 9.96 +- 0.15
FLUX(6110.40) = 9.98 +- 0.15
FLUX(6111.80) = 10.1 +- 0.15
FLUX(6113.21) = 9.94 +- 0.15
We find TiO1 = 0.01 mag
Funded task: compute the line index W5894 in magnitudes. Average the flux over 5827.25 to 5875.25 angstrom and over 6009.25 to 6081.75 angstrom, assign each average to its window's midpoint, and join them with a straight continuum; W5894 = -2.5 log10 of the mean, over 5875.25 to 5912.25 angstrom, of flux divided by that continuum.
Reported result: 0.01 mag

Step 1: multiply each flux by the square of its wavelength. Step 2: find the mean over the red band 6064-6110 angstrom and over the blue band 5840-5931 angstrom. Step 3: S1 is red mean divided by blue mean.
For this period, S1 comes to 1.0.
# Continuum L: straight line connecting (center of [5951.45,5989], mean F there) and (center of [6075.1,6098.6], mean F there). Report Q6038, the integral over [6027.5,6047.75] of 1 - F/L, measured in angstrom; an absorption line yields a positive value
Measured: 0.1 angstrom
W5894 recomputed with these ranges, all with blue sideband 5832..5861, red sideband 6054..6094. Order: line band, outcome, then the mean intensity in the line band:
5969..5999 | 0.004 mag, 10.1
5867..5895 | 0.019 mag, 10.2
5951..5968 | 0.003 mag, 10.2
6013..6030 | -0.002 mag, 10.1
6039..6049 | 0.006 mag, 9.96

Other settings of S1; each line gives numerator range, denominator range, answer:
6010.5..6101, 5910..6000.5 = 1.01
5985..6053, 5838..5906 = 1.02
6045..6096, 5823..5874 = 1.02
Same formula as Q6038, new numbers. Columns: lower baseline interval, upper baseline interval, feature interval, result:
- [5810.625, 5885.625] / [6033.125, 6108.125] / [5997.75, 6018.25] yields -0.1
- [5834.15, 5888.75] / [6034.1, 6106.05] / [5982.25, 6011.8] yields 0.0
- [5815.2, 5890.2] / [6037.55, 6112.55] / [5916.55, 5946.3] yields 0.0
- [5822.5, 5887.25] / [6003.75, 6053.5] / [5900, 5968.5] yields 0.1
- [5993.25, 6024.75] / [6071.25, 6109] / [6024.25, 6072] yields 0.3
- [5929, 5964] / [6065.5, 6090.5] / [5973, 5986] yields 0.1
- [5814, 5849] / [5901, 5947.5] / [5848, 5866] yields 0.1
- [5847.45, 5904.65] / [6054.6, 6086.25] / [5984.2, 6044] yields -0.2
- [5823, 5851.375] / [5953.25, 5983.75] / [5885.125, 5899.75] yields 0.4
